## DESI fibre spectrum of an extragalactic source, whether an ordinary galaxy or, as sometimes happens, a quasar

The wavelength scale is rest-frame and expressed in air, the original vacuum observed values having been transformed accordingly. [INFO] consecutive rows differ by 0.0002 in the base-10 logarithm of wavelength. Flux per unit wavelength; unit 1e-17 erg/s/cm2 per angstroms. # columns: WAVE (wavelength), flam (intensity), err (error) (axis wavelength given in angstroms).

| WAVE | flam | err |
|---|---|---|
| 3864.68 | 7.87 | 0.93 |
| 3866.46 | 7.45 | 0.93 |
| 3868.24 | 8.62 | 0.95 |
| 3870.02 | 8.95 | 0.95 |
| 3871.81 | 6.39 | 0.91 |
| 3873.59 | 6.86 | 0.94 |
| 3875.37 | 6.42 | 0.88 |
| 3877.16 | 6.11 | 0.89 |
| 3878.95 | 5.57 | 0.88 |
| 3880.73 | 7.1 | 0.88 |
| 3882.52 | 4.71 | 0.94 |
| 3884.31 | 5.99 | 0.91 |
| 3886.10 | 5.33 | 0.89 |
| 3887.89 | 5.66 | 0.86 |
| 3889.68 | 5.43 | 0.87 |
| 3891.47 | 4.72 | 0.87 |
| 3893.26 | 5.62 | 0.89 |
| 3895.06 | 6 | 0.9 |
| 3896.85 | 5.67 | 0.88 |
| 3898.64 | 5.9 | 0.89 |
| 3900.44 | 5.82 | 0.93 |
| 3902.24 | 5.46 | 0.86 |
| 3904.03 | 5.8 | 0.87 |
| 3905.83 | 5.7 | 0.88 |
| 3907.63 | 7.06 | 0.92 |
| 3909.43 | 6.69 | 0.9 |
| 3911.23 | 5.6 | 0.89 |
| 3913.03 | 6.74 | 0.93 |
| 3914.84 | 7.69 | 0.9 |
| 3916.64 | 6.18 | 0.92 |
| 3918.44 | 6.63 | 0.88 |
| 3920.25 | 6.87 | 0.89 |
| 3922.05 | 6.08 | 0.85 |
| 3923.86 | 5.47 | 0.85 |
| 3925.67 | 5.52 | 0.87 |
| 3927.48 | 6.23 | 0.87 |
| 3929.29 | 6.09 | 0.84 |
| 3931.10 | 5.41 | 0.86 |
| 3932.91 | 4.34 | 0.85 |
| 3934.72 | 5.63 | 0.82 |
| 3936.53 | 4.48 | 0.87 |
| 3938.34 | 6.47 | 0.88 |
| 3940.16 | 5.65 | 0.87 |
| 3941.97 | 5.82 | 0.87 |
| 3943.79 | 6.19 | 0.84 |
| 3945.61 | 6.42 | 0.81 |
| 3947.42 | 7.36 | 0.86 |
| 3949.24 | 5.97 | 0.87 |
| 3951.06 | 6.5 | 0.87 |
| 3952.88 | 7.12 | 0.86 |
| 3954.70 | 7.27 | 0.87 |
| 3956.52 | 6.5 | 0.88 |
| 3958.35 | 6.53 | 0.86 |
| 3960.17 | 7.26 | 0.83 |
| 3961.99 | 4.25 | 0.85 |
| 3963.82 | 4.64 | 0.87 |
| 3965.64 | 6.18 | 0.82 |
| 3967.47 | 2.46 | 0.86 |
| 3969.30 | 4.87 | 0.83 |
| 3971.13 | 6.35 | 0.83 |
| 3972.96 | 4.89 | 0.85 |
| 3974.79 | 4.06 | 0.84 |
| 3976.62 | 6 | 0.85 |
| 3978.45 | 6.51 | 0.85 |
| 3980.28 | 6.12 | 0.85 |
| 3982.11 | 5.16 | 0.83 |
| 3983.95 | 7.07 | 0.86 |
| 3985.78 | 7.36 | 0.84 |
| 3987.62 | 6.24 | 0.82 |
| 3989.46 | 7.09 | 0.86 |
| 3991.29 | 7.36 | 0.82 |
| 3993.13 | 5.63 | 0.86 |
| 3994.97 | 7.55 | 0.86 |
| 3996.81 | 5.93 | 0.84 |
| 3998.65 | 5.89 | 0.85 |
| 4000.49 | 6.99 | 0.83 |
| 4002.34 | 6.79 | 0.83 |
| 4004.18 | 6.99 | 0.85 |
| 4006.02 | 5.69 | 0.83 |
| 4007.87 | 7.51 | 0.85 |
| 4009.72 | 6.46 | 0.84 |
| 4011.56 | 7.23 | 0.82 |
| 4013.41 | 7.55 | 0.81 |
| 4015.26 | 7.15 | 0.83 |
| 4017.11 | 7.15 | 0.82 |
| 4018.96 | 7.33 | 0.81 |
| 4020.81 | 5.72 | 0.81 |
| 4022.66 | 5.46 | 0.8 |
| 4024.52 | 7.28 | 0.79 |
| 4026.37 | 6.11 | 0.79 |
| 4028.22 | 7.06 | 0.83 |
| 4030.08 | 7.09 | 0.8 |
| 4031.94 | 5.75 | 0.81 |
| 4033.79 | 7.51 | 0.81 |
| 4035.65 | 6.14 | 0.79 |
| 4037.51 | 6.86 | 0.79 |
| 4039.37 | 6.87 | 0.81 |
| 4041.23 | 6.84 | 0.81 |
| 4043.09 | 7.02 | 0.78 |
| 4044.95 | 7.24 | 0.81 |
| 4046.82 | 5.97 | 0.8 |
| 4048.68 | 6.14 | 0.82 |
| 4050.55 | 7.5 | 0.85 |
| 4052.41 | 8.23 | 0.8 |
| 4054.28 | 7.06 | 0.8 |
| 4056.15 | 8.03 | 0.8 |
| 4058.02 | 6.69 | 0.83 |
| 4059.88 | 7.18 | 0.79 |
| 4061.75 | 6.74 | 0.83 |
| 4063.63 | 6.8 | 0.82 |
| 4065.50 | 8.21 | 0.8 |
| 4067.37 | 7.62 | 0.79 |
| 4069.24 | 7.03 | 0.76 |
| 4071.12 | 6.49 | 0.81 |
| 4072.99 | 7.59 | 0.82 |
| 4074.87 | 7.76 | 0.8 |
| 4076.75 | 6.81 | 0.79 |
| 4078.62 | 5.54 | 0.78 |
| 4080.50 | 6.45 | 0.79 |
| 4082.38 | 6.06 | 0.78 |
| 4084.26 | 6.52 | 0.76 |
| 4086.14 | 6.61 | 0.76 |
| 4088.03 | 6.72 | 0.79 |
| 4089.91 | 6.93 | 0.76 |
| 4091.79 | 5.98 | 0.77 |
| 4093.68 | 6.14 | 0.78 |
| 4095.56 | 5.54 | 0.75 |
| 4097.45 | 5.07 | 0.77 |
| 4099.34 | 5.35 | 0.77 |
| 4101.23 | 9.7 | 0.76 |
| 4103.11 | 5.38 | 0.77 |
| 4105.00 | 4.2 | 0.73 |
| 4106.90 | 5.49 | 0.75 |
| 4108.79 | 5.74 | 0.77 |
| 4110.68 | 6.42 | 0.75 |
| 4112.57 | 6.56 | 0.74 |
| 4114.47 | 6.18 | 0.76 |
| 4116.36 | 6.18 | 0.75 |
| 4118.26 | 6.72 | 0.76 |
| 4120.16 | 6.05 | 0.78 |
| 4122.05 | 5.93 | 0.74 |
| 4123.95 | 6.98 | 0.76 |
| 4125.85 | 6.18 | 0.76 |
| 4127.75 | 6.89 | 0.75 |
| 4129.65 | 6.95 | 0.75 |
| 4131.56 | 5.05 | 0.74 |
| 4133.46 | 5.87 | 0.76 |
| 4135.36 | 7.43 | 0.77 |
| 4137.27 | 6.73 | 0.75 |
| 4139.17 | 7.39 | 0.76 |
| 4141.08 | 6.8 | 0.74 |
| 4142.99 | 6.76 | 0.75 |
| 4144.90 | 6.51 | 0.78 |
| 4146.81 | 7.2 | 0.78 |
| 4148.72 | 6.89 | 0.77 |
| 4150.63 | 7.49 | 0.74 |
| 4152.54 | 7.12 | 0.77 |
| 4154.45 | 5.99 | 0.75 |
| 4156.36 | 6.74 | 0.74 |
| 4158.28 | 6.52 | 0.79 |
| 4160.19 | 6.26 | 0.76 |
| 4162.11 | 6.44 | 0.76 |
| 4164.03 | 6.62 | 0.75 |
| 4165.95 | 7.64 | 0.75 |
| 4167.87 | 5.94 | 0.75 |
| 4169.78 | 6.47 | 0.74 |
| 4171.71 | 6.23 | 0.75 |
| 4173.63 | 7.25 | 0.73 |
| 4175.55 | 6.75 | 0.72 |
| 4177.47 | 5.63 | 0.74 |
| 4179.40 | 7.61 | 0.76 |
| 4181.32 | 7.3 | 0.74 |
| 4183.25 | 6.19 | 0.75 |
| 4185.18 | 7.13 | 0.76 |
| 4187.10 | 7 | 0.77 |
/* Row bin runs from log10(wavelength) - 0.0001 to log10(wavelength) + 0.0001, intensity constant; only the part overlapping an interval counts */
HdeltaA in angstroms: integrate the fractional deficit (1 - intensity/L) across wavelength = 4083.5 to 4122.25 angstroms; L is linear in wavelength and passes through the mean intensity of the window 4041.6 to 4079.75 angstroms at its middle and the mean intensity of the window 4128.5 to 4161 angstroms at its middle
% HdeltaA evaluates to 4.05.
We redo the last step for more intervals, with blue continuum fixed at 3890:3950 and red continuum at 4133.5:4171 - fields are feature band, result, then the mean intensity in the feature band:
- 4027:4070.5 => -4.11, 7.02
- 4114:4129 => 0.56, 6.41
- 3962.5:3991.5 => 2.14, 5.71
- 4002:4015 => -1.31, 6.91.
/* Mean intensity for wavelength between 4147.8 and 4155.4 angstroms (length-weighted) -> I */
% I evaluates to 6.88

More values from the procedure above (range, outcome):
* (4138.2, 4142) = 7.1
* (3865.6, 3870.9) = 8.35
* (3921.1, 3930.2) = 5.88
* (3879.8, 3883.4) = 5.91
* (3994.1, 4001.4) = 6.59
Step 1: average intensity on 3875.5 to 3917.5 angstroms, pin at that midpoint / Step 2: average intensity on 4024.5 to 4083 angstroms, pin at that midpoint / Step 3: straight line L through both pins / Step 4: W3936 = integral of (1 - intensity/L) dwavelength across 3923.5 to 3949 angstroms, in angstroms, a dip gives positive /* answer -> 1.6 angstroms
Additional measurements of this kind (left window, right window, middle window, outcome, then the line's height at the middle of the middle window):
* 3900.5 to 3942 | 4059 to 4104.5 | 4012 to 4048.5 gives -1.7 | 6.44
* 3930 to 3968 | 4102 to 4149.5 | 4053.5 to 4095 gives -4.3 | 6.21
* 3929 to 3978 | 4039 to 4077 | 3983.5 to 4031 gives -2.2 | 6.46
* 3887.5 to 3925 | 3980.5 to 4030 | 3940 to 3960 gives -0.7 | 6.32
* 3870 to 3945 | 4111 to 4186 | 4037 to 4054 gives -1.7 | 6.35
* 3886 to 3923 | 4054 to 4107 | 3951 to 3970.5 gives 1.5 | 6.23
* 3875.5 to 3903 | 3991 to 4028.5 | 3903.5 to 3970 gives 0.9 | 6.09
